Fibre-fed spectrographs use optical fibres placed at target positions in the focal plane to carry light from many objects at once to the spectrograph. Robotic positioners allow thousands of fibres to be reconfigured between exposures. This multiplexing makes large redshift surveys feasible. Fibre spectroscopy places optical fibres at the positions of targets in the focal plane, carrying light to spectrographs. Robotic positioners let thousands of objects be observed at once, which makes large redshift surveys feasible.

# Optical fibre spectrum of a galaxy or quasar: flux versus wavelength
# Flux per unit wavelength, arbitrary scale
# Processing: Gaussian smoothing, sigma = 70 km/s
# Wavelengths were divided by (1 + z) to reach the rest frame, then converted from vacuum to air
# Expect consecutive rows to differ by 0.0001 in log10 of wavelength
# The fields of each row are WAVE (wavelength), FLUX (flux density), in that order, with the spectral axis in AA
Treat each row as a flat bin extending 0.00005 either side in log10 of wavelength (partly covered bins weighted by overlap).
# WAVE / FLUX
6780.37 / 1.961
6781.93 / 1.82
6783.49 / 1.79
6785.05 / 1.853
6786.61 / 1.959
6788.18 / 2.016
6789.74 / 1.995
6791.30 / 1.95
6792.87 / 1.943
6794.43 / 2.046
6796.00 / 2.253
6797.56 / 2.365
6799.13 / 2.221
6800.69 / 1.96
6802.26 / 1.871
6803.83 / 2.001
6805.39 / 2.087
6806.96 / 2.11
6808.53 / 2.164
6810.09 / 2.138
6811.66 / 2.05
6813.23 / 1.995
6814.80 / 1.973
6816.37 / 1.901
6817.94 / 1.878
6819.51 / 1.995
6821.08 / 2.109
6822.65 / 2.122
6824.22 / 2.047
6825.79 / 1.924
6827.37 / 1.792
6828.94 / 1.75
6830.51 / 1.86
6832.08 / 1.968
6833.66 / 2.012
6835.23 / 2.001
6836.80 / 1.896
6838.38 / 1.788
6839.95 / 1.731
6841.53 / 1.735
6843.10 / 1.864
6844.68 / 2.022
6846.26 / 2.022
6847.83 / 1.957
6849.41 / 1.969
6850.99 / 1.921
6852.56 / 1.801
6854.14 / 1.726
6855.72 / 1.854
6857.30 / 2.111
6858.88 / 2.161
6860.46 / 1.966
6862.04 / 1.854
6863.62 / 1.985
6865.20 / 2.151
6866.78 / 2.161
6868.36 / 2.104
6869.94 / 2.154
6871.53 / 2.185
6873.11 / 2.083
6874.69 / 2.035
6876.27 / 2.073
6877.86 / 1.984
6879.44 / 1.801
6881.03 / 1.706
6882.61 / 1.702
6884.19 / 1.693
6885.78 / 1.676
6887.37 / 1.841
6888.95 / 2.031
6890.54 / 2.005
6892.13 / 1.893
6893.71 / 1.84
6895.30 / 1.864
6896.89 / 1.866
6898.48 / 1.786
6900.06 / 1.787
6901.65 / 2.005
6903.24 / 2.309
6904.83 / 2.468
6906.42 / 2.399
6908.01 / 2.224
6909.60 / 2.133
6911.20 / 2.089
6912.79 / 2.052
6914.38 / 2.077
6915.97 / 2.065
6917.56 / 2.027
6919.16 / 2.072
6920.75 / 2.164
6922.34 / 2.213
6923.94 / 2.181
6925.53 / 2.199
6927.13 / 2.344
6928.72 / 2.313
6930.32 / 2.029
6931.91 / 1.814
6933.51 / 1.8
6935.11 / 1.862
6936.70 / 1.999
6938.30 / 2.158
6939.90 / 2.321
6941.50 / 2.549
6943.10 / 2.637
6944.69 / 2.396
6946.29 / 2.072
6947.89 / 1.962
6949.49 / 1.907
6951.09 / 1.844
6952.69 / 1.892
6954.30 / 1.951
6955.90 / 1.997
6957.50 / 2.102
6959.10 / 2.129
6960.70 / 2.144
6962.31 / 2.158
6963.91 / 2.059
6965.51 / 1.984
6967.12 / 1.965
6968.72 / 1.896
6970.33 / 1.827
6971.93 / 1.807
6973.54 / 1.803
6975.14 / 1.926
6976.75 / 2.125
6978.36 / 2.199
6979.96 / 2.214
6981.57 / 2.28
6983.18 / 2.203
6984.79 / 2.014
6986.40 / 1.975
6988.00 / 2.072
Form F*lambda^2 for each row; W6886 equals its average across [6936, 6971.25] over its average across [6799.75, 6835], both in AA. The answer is 1.09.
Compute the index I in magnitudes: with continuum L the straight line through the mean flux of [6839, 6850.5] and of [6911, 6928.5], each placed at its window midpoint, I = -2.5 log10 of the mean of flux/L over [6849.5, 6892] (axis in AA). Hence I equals 0.02 mag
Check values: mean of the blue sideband 1.9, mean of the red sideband 2.14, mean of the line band 1.95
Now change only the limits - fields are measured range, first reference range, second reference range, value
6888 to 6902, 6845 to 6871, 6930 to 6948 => 0.09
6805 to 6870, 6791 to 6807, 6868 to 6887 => 0.02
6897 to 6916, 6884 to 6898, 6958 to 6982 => -0.12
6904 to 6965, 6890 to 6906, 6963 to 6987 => -0.06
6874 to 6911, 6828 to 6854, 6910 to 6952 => 0.03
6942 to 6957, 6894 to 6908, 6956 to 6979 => -0.03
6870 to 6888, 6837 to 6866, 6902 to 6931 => 0.07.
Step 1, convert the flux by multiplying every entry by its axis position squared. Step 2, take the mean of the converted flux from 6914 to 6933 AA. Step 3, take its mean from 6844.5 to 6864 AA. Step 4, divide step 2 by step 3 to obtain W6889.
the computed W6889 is 1.11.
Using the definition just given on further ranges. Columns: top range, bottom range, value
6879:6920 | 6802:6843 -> 1.03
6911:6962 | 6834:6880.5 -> 1.09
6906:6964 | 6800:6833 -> 1.10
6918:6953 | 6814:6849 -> 1.14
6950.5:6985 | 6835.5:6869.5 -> 1.08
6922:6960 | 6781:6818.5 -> 1.09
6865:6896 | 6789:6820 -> 0.97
